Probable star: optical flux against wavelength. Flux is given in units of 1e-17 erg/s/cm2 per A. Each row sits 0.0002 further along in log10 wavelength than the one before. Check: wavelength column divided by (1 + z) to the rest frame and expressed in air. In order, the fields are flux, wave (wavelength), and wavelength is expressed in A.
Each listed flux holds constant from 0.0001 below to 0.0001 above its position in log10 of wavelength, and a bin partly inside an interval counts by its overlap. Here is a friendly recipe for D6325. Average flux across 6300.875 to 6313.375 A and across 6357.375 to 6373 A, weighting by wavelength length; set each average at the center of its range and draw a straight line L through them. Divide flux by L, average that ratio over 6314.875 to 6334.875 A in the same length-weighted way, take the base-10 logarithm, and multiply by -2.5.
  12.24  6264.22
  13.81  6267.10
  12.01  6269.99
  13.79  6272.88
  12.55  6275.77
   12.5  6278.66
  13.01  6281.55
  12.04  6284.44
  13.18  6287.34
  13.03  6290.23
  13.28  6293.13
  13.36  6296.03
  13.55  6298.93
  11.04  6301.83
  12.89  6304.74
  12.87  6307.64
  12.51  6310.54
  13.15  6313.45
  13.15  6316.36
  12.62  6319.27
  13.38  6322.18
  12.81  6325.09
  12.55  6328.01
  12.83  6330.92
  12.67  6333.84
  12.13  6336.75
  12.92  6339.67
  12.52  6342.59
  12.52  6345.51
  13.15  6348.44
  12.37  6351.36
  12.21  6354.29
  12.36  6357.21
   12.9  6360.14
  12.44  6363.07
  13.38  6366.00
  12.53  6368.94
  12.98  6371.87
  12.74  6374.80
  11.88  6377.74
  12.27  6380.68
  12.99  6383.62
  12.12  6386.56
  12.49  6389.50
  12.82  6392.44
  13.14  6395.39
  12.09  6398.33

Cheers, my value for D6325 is -0.02 mag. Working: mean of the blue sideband 12.5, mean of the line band 12.9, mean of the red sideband 12.8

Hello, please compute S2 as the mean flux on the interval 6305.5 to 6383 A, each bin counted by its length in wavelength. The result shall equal 12.7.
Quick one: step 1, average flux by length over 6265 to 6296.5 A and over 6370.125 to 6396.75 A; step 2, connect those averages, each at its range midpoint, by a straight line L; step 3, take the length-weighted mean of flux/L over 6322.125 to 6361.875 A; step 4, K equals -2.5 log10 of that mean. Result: 0.01 mag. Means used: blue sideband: 12.9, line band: 12.6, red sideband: 12.6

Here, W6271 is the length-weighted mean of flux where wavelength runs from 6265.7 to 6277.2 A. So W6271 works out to 13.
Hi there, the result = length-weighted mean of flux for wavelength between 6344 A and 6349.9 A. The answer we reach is 12.8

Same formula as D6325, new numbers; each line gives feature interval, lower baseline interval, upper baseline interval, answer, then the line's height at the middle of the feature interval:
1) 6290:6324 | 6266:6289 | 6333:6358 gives -0.02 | 12.7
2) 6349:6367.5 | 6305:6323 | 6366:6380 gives 0.00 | 12.7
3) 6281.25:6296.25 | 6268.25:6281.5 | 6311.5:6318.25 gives -0.01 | 12.9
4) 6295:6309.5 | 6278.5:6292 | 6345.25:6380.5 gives 0.00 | 12.8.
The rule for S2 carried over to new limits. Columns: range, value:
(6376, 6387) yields 12.3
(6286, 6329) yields 12.9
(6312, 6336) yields 12.9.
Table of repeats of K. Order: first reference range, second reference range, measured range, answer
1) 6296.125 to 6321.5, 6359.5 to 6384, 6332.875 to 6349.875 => 0.01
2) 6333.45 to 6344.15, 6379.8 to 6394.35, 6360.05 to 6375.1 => -0.02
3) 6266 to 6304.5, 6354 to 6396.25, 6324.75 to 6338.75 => 0.01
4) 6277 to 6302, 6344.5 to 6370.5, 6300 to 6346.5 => 0.01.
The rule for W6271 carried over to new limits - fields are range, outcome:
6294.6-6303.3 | 12.6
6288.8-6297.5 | 13.2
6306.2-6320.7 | 12.9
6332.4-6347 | 12.6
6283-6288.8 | 12.6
